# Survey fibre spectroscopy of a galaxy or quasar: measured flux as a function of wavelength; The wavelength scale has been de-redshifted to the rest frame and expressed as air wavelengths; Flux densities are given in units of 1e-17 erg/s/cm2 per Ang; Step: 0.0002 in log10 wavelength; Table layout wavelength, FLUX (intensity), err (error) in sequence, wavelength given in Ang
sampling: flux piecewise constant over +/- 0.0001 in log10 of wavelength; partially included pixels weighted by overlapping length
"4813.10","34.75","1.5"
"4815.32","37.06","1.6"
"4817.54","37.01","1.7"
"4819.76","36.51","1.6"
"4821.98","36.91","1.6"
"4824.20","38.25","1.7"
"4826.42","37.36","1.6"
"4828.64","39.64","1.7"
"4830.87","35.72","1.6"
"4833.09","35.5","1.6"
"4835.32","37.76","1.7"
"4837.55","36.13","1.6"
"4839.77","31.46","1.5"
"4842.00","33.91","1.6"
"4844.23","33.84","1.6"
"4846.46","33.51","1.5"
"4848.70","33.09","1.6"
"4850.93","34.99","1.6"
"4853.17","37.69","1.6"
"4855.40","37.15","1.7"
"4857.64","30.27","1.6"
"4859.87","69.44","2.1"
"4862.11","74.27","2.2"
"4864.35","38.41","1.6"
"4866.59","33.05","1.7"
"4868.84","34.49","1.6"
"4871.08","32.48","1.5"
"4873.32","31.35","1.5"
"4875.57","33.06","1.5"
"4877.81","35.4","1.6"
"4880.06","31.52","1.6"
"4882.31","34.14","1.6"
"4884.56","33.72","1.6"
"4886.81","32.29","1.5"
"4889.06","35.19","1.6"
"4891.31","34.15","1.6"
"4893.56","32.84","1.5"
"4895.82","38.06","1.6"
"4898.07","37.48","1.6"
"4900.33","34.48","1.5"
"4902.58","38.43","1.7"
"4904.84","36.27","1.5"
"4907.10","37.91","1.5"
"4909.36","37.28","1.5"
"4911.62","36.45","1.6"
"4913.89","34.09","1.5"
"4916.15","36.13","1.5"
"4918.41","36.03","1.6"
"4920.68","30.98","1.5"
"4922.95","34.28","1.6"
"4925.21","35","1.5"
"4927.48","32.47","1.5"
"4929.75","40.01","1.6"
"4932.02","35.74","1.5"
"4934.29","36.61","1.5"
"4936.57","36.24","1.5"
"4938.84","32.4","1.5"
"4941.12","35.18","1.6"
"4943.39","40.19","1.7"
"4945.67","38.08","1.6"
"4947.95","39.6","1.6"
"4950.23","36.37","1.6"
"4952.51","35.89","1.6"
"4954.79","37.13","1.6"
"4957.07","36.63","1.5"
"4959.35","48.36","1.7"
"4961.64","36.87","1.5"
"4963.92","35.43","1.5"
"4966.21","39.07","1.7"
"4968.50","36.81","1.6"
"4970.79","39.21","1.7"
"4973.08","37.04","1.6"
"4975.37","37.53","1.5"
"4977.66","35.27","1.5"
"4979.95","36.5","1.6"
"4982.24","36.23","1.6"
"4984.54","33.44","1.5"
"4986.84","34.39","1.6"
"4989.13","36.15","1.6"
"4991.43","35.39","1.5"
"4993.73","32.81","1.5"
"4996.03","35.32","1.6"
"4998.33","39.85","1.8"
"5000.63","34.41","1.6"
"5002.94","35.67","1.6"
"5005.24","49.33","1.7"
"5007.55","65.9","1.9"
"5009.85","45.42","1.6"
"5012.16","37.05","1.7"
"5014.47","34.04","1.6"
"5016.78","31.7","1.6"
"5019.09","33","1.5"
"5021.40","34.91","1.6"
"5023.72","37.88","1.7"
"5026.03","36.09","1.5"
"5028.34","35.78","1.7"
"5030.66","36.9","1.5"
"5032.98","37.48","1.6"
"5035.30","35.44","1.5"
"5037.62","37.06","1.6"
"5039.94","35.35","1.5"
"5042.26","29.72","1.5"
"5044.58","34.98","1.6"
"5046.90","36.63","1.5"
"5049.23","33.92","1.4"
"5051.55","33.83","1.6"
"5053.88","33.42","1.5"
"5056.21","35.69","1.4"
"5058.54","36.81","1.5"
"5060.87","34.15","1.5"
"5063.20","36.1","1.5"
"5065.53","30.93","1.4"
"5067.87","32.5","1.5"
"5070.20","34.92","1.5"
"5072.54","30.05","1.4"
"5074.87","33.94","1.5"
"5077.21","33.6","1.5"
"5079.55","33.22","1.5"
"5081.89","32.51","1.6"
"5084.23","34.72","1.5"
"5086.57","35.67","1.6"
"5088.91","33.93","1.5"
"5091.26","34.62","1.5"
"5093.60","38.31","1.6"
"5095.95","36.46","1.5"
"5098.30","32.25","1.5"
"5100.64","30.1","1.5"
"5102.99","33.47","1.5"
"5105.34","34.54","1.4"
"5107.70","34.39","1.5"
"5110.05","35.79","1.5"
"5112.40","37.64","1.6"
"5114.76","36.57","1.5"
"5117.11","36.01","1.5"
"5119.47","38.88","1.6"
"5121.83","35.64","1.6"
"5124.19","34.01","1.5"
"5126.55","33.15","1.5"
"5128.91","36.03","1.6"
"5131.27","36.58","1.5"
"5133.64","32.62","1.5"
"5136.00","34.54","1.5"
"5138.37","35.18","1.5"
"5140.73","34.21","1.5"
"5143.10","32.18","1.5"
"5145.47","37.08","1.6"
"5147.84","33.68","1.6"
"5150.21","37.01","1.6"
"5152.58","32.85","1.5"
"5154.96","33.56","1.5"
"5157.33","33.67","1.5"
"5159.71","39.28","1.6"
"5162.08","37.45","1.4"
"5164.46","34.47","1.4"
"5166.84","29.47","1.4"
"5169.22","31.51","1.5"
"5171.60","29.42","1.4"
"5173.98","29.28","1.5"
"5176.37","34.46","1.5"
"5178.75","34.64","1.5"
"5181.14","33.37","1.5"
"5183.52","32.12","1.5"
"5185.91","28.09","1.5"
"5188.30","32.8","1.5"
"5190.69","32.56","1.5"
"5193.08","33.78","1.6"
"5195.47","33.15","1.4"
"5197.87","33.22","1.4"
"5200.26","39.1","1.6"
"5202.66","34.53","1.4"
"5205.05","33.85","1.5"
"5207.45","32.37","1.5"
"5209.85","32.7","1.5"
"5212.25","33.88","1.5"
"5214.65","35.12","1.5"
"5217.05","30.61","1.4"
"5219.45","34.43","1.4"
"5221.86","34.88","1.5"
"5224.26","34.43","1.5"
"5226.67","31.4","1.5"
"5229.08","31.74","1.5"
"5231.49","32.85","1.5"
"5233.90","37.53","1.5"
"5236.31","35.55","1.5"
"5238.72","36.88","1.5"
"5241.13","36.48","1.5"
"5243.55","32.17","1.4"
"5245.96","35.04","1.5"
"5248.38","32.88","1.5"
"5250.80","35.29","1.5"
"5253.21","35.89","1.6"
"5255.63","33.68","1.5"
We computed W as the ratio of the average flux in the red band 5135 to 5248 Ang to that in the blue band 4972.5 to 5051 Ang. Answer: 0.91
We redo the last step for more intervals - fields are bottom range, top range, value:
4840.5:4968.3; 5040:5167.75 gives 0.94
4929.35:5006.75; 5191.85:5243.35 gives 0.92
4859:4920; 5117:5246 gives 0.91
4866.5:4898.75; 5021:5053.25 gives 1.04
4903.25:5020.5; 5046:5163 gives 0.93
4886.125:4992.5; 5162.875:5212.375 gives 0.90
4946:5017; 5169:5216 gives 0.86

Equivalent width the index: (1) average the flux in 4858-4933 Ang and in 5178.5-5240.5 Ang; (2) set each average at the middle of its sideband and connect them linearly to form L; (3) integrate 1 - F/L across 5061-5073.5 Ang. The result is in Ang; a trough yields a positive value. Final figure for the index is 0.8 Ang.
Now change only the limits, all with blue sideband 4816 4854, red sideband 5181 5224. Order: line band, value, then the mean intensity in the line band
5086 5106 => -0.13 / 34.3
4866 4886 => 1.31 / 33.2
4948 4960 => -1.20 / 38.6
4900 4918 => -0.56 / 36.5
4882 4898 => 0.41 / 34.6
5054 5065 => -0.27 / 35.2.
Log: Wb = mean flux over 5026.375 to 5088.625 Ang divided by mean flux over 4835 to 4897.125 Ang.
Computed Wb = 0.9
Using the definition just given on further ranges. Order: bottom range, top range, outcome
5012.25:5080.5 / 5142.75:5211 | 0.97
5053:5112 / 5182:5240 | 0.99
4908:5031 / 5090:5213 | 0.92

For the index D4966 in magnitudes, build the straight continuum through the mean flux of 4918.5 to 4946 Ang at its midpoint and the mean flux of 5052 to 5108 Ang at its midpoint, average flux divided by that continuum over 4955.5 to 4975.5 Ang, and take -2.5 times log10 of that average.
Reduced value -0.10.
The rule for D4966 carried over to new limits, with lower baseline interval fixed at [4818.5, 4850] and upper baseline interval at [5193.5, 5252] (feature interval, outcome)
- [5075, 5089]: 0.024 mag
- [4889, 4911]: -0.026 mag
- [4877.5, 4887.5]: 0.070 mag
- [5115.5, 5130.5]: -0.035 mag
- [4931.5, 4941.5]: 0.003 mag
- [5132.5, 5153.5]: 0.002 mag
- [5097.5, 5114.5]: 0.013 mag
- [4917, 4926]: 0.038 mag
